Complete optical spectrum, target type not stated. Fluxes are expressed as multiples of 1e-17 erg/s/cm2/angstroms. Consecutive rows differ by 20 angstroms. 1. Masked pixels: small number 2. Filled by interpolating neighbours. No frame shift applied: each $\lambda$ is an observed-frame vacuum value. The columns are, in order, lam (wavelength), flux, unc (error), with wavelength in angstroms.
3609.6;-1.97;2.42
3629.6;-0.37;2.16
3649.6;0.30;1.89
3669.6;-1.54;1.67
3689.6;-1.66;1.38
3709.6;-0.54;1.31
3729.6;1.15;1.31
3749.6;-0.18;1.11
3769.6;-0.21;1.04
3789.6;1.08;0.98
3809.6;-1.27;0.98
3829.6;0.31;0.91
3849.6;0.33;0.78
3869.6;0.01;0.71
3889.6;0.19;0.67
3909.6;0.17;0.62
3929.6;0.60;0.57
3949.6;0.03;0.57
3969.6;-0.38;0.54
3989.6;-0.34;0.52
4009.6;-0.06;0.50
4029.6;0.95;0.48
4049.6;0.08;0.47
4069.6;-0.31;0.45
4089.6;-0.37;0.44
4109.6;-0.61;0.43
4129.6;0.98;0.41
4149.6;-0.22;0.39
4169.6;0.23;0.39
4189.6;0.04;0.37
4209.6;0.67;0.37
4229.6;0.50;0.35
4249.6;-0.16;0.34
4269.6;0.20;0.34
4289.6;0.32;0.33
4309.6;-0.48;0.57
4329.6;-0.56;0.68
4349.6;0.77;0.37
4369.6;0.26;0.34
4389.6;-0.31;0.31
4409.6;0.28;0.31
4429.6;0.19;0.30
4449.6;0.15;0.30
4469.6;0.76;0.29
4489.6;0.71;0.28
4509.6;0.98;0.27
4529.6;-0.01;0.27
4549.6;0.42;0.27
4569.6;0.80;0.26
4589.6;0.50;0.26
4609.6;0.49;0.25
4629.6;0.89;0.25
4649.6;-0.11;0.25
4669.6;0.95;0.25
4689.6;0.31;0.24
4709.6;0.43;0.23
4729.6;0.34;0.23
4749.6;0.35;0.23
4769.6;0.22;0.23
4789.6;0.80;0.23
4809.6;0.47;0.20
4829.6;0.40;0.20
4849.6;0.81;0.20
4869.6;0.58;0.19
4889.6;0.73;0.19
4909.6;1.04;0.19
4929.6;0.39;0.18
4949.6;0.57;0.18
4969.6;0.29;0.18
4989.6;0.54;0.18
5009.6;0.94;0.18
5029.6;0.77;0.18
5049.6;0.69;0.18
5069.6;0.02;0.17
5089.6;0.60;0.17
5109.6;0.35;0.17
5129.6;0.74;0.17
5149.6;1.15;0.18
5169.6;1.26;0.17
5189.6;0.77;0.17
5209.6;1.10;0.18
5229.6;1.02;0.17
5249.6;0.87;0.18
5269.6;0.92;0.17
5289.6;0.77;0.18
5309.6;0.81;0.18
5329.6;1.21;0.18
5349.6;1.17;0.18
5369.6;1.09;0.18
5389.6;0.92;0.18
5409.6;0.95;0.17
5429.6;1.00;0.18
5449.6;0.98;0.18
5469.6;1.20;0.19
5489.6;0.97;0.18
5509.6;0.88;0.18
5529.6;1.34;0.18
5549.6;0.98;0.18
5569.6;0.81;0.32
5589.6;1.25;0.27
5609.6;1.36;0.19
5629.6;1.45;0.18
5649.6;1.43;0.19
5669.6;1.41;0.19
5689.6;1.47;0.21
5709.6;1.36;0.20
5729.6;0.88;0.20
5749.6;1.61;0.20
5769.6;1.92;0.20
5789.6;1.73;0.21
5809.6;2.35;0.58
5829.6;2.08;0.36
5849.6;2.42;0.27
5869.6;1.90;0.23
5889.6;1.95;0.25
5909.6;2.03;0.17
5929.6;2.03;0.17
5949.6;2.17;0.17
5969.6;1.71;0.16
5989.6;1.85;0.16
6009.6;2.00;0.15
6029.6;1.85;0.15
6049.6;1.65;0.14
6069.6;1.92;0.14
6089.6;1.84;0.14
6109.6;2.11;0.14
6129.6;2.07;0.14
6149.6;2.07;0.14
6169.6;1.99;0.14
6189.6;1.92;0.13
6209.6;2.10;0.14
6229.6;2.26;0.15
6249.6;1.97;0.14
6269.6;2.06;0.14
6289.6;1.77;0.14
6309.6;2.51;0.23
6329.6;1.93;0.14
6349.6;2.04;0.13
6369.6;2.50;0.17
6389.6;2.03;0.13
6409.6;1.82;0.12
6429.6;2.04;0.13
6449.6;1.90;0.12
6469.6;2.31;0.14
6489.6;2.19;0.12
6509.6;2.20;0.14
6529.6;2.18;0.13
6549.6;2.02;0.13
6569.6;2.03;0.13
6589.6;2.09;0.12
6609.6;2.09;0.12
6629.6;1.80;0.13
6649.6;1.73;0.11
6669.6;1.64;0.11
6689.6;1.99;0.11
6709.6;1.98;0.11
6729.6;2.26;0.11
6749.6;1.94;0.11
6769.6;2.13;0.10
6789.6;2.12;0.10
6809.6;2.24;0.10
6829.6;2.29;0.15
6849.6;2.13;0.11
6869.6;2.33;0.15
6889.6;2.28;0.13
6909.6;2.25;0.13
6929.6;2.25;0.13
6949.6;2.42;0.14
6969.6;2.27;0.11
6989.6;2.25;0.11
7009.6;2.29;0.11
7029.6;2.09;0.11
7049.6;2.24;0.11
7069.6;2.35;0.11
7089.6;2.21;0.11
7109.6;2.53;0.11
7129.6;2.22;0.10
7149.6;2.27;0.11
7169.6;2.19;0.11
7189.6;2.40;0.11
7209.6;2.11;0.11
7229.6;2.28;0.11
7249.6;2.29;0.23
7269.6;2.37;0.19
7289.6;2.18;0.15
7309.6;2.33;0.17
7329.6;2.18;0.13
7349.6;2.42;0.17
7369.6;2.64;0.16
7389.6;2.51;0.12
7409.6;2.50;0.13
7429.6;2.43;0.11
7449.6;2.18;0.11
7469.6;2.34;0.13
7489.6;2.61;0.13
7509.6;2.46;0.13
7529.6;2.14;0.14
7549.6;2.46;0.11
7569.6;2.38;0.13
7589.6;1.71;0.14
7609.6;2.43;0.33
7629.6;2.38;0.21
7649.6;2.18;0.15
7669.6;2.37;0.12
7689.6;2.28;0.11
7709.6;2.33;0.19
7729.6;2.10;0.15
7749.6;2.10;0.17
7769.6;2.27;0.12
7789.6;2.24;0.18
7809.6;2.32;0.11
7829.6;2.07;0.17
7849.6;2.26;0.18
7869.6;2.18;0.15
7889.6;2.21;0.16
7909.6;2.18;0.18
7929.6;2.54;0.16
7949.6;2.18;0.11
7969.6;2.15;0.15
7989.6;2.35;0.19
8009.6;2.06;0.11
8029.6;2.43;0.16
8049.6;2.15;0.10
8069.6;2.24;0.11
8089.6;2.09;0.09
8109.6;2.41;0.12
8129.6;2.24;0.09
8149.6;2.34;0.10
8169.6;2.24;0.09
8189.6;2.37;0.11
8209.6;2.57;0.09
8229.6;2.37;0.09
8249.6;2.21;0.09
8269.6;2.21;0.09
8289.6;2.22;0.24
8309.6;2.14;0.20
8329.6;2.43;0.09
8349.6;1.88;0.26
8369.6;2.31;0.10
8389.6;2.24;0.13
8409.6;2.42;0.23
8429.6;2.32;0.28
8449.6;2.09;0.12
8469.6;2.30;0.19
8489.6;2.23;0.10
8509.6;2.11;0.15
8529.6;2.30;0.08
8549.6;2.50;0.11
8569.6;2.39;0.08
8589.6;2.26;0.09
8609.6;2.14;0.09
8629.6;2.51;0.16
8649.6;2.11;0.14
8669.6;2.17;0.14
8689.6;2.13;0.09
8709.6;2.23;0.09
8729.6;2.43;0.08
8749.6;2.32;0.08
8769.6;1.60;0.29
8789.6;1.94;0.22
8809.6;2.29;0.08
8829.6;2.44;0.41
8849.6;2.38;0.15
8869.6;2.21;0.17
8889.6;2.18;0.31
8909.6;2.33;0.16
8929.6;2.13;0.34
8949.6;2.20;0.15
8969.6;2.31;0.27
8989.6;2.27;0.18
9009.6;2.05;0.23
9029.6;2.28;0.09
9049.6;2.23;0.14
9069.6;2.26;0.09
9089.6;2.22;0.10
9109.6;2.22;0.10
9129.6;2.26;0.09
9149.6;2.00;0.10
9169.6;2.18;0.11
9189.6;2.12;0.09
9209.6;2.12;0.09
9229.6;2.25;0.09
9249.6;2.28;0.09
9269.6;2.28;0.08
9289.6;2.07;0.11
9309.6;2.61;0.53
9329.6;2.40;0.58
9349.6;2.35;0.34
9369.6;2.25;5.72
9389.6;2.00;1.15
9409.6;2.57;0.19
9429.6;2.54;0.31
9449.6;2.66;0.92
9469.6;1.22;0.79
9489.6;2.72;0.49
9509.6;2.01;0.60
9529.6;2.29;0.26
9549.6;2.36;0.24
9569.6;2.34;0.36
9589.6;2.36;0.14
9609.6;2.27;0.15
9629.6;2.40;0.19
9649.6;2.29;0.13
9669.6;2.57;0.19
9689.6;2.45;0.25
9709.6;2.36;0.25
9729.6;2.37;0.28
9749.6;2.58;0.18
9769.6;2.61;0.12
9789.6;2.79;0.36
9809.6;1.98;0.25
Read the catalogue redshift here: 0.29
